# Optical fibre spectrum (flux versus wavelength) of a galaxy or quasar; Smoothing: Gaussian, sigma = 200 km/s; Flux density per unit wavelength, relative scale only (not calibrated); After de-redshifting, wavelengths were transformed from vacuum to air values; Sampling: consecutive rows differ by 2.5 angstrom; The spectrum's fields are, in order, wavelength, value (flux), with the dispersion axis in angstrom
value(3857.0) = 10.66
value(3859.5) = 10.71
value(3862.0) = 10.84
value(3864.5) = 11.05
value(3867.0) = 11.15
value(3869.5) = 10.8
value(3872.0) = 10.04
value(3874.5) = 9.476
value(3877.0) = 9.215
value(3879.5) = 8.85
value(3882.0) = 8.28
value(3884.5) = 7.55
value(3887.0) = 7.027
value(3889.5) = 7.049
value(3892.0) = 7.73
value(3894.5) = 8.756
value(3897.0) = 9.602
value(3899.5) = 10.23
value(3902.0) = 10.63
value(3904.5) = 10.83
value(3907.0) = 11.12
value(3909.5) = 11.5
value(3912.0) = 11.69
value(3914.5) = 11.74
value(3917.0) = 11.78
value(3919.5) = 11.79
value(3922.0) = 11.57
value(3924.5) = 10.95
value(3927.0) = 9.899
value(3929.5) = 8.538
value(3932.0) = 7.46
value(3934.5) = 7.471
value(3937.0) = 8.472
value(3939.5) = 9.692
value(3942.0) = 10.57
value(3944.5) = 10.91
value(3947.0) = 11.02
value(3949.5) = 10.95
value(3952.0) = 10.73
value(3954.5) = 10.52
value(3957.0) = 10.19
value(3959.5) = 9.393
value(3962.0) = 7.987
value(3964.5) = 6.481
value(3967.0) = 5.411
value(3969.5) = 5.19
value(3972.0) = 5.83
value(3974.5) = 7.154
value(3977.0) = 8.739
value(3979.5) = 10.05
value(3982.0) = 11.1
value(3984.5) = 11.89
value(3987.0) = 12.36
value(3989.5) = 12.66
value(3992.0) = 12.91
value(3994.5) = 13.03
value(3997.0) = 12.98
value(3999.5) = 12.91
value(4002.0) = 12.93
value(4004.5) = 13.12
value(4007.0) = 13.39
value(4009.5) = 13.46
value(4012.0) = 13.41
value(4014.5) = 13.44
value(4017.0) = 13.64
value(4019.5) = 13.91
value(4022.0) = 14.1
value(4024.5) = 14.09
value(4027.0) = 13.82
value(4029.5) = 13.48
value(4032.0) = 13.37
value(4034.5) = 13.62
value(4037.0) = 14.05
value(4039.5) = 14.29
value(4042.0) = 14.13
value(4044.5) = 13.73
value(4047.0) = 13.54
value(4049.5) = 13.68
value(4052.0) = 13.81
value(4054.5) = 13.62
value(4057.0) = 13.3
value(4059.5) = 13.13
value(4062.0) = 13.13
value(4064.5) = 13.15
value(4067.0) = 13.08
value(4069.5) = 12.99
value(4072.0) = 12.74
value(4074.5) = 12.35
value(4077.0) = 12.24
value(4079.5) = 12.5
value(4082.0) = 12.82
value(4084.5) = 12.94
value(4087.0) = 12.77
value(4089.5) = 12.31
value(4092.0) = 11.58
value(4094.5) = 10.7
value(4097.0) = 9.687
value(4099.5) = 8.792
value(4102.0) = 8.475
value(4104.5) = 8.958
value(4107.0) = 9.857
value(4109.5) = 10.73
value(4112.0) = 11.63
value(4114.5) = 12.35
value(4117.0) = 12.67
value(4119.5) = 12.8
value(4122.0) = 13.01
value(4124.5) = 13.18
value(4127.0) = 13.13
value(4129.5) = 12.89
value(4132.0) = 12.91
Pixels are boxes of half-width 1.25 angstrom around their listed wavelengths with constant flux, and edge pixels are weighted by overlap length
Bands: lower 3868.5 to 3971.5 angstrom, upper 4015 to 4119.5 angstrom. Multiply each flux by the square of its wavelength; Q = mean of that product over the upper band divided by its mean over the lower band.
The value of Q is 1.4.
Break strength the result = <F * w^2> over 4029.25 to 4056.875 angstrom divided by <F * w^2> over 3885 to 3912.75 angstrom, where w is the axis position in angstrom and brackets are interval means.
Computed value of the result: 1.55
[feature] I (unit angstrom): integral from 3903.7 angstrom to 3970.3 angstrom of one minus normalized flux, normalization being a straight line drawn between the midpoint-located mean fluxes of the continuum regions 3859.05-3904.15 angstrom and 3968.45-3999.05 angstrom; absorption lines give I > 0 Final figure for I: 0.87 angstrom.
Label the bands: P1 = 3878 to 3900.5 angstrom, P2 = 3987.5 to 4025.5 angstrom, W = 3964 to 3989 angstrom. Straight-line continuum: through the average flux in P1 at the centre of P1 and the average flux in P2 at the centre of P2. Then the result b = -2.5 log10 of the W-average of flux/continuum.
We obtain 0.37 mag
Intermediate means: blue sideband 8.33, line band 8.61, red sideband 13.3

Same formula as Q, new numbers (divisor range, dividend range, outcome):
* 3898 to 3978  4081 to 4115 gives 1.24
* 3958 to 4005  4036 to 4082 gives 1.37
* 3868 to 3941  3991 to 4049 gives 1.49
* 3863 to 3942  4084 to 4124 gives 1.27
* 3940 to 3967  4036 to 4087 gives 1.45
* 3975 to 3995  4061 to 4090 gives 1.17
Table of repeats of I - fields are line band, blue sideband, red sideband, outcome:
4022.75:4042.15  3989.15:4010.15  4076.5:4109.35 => -2.4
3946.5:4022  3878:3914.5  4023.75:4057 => 7.5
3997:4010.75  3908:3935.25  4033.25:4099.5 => -1.6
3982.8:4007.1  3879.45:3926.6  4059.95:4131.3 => -4.1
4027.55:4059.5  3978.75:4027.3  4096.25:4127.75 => -3.6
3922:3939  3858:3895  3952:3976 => -1.4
